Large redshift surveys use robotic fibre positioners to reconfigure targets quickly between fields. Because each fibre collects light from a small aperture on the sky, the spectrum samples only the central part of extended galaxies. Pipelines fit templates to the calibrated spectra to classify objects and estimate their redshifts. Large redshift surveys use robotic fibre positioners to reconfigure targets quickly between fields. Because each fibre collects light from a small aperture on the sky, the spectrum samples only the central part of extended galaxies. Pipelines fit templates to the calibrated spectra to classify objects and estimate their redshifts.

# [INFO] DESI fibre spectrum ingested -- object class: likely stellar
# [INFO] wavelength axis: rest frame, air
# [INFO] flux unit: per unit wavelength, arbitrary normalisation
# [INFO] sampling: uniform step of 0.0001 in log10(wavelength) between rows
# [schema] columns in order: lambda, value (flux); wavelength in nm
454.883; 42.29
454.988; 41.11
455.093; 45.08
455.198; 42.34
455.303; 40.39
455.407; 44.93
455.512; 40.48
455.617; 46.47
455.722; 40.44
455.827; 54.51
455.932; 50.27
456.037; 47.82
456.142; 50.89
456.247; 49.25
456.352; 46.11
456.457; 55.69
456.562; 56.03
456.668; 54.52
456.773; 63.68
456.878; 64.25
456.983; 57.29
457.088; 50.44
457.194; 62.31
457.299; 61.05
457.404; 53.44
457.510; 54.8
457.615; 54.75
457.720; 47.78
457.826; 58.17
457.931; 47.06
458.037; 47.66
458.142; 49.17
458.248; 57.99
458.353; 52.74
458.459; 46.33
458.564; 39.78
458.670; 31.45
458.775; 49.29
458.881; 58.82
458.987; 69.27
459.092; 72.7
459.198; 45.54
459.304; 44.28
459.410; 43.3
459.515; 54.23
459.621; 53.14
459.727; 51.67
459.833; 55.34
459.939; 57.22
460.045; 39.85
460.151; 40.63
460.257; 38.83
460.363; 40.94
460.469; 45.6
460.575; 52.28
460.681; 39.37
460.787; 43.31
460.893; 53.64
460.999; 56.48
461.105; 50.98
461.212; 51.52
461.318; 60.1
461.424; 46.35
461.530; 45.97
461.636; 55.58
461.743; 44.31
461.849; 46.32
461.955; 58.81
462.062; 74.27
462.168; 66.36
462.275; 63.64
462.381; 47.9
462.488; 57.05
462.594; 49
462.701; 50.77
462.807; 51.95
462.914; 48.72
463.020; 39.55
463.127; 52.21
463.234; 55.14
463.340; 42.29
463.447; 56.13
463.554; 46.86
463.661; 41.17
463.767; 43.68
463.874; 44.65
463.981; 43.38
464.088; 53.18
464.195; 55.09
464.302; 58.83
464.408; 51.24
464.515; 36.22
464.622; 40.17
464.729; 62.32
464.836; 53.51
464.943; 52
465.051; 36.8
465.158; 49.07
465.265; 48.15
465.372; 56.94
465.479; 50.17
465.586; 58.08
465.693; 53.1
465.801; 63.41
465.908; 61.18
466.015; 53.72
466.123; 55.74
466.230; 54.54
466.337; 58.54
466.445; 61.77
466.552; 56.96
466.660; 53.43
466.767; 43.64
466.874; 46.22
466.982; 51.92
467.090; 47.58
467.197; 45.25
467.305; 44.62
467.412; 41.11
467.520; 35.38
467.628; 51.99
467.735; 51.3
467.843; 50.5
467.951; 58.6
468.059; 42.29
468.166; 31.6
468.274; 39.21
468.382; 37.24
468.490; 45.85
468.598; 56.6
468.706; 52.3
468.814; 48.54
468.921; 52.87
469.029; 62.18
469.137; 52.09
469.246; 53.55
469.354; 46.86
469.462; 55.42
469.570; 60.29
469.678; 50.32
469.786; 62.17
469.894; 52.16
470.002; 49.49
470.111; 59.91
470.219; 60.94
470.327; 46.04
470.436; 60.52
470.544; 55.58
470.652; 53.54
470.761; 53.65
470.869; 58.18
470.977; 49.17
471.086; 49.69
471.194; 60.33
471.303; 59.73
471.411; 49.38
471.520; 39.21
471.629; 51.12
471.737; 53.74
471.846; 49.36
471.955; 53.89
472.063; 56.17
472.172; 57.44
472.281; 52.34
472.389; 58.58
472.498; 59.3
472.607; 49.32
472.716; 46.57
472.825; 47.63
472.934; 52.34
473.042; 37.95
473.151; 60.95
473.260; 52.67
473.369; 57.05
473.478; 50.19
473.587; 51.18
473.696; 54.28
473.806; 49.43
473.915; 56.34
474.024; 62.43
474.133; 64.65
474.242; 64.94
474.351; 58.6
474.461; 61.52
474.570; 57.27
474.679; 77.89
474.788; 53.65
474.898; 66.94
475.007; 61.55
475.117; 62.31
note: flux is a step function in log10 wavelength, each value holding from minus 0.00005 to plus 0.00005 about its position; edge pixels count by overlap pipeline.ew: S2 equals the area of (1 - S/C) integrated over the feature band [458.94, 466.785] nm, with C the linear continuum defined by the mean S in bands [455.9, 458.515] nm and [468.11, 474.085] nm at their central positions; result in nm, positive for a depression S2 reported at 0.24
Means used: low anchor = 53.6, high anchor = 52.5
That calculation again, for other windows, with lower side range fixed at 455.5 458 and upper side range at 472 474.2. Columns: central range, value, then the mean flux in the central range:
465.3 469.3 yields 0.21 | 50.8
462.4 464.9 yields 0.19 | 49.3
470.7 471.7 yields 0.03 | 52.3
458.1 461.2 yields 0.21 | 49.5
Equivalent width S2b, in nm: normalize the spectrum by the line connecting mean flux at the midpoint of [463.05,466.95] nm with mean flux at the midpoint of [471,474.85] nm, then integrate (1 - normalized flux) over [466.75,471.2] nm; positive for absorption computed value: 0.21 nm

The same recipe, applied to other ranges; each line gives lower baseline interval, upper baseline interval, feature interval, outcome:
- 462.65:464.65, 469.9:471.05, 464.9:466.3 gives -0.10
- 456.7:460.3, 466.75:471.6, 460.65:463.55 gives -0.03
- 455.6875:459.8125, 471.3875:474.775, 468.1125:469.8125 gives 0.12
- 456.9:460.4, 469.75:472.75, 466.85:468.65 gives 0.25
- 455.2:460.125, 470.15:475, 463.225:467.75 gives 0.26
